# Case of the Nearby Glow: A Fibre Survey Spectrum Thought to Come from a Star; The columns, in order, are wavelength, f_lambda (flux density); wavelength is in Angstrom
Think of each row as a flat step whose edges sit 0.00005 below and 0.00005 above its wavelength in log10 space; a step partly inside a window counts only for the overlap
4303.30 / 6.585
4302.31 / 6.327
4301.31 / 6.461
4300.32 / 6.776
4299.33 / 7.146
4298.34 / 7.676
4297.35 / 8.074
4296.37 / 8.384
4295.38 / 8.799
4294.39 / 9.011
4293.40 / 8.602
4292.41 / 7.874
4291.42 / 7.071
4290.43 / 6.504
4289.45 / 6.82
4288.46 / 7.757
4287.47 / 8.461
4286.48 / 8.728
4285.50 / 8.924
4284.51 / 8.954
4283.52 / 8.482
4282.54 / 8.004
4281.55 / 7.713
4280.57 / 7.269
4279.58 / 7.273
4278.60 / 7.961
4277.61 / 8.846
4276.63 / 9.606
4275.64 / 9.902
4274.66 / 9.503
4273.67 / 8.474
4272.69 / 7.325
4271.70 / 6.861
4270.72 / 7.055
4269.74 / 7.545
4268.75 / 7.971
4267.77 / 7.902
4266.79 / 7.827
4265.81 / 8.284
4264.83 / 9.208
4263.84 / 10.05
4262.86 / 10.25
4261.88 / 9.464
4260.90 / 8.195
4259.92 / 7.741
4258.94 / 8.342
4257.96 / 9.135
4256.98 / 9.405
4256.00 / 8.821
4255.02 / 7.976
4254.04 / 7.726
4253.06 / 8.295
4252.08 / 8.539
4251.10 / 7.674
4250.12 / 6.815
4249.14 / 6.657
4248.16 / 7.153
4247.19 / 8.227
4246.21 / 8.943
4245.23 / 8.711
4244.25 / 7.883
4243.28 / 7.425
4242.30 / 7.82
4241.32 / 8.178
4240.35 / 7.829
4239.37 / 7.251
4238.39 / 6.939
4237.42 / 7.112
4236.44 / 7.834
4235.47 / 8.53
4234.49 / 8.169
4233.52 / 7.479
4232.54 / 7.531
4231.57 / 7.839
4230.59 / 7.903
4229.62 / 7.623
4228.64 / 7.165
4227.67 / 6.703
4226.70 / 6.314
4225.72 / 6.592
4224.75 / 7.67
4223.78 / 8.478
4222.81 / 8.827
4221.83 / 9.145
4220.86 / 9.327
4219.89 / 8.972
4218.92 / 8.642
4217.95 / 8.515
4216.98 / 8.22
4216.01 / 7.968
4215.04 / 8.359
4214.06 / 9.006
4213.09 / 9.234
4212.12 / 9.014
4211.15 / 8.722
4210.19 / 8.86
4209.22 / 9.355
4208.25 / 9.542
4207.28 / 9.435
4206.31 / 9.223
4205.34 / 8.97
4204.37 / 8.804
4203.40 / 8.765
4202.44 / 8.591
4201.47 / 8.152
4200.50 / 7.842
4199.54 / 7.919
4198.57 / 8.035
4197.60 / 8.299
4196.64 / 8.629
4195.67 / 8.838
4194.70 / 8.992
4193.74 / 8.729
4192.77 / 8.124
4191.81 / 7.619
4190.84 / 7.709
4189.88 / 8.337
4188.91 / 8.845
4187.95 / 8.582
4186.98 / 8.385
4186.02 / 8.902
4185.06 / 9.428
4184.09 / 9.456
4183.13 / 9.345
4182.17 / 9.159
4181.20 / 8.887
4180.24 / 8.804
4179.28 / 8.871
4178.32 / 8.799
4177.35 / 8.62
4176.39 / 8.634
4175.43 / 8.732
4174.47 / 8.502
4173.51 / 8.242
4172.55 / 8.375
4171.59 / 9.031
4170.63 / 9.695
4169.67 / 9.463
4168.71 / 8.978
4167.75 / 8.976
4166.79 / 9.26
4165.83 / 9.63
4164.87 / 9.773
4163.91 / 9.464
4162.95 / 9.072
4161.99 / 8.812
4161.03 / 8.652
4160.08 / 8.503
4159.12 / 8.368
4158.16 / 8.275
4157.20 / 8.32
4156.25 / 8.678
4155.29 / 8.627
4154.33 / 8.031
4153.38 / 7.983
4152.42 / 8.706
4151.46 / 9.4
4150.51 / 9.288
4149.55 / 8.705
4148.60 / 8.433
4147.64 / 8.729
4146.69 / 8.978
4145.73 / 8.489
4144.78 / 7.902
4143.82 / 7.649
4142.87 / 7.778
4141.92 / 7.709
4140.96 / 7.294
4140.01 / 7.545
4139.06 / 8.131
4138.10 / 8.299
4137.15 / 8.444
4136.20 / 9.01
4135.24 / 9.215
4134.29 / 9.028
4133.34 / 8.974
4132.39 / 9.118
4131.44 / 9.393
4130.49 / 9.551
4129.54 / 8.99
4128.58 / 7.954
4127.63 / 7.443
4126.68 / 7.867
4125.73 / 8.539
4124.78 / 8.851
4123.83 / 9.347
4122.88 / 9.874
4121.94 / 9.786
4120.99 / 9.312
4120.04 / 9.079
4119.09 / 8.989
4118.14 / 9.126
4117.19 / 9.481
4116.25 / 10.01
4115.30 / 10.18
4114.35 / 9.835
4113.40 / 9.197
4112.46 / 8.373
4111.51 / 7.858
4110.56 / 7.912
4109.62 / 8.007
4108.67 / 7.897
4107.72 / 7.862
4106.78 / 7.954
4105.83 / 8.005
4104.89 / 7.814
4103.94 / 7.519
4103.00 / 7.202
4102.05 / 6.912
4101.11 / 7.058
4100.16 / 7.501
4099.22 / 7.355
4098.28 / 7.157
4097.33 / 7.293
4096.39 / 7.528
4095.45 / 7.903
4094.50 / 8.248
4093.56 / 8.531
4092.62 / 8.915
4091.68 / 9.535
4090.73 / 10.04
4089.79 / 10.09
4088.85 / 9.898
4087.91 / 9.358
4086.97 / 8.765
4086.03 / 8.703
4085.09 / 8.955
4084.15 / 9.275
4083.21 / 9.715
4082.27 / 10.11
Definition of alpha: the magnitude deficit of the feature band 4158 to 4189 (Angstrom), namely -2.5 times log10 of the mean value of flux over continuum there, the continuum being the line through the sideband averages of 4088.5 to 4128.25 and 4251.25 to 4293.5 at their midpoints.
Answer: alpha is -0.06 mag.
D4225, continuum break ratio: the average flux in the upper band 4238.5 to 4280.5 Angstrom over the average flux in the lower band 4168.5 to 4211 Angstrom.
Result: 0.9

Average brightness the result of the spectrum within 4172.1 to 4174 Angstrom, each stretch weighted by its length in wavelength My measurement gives 8.32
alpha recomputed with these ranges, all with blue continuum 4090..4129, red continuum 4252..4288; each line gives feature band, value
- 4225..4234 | 0.165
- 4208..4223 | -0.052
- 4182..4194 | -0.028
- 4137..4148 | 0.049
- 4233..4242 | 0.098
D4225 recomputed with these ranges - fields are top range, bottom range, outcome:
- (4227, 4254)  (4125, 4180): 0.89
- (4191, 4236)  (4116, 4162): 0.97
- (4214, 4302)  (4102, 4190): 0.93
